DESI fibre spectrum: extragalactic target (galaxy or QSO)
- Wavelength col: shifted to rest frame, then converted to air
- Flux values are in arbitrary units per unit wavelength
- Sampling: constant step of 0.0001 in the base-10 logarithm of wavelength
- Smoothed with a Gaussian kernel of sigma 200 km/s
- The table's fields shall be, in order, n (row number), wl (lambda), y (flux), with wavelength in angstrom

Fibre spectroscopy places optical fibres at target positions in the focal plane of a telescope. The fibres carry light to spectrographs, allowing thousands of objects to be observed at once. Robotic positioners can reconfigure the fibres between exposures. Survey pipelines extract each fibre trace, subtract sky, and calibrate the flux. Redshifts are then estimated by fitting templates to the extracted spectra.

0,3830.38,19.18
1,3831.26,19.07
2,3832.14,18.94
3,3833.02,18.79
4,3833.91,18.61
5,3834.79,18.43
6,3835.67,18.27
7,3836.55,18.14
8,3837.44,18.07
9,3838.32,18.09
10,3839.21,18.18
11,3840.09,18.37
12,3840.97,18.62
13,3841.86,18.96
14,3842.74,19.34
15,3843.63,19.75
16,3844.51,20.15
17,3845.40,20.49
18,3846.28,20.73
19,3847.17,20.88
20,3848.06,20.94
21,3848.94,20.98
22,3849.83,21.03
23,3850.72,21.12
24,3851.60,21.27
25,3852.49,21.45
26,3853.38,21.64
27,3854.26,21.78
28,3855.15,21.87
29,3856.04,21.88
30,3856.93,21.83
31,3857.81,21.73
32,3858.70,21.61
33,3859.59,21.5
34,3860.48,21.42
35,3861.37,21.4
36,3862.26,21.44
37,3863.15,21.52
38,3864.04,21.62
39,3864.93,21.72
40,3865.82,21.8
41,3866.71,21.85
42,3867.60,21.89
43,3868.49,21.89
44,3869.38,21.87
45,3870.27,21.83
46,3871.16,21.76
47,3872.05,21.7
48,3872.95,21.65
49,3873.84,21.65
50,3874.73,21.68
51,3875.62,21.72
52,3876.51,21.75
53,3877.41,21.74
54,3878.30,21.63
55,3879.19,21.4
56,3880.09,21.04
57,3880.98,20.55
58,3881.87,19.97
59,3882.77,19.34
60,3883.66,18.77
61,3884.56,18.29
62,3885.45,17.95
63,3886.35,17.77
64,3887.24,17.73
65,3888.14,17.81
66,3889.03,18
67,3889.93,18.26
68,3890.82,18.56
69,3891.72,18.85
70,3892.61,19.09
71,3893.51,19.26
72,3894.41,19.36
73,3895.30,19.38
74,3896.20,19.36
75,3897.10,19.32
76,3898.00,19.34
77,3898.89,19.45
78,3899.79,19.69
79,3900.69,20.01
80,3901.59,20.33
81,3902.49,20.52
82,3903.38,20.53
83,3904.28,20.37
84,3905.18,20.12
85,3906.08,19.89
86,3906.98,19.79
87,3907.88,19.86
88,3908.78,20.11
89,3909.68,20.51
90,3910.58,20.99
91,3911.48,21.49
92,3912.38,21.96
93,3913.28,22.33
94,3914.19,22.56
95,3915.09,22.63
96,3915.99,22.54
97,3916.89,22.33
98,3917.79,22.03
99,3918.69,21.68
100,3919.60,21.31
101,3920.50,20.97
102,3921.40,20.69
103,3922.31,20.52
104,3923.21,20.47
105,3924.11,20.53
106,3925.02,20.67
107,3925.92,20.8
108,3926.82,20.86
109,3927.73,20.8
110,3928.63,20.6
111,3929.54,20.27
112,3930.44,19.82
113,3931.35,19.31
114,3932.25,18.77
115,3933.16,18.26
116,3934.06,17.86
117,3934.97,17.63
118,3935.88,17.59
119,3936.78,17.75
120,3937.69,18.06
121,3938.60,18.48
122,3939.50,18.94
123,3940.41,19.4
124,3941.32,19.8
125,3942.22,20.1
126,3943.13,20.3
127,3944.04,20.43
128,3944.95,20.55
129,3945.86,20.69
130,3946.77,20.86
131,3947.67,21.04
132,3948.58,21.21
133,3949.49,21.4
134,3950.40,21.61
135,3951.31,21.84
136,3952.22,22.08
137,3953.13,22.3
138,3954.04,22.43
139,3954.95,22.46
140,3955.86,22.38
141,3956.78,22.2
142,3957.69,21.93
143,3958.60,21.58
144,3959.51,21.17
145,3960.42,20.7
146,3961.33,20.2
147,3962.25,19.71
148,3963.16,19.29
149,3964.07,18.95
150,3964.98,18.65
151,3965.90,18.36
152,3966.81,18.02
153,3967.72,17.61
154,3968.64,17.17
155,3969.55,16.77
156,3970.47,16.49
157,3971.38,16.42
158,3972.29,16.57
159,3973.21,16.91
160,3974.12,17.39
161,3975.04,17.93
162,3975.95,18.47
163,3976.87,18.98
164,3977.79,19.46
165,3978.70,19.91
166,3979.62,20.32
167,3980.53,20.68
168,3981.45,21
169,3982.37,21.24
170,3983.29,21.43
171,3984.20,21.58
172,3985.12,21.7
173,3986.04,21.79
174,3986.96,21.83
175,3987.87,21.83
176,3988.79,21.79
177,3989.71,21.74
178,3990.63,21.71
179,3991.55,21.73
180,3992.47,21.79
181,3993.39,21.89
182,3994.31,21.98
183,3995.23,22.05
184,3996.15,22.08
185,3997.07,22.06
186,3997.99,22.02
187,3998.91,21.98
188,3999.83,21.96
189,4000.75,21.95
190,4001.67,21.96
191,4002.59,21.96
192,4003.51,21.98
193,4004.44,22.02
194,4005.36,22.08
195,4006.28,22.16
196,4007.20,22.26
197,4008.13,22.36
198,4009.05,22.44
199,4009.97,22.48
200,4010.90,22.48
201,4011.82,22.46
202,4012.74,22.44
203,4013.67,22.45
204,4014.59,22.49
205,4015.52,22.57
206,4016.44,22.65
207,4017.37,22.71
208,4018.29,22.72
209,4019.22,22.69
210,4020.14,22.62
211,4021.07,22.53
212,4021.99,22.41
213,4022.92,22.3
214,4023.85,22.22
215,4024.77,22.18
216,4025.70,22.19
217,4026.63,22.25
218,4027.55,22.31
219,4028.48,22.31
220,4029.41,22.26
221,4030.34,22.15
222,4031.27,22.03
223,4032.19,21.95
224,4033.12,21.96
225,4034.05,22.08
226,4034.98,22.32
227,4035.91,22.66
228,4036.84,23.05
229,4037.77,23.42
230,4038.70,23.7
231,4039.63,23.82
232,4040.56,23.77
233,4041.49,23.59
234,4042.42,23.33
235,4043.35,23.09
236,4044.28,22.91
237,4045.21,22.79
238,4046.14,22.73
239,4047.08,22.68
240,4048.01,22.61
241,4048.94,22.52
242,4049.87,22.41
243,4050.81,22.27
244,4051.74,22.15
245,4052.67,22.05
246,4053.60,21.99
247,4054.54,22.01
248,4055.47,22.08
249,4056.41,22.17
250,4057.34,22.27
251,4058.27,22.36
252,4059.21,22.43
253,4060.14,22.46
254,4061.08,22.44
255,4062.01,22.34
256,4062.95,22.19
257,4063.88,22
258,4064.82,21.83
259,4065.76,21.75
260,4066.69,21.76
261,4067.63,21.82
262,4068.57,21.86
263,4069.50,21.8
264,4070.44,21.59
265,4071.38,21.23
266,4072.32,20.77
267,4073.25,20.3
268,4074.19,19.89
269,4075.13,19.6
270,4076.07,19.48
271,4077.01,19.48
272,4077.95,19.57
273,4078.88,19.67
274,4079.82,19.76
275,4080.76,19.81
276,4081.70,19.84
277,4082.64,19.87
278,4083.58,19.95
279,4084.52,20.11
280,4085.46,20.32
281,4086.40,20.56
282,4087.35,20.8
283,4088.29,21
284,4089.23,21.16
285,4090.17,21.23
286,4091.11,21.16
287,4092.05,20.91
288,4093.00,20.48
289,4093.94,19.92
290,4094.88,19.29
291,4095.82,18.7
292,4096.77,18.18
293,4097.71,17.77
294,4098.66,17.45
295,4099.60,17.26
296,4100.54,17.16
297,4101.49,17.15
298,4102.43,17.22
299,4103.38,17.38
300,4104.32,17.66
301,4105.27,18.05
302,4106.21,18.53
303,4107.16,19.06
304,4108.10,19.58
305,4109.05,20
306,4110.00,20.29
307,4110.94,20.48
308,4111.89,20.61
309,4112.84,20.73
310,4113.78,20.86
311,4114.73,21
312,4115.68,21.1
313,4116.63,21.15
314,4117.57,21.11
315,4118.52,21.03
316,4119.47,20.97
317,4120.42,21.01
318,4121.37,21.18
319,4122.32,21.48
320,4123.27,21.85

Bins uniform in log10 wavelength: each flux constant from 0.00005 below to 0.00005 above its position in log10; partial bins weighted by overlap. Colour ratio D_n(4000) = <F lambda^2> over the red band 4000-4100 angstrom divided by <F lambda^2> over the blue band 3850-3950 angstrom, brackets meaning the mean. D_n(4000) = 1.14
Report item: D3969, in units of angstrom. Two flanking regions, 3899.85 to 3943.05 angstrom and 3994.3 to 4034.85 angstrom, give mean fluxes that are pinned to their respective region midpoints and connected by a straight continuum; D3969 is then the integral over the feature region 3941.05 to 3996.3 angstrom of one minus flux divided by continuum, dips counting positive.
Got 2.4 angstrom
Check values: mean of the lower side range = 20.3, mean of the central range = 20.4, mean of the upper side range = 22.3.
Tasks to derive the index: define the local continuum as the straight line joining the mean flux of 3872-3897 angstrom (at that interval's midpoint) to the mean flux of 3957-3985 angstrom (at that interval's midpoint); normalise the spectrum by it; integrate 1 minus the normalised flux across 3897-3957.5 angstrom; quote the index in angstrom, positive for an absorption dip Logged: -3.22 angstrom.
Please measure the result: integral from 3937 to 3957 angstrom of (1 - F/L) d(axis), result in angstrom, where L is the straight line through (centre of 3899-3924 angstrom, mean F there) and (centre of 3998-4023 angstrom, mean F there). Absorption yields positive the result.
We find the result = 0.61 angstrom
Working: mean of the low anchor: 20.9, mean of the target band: 20.8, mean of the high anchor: 22.3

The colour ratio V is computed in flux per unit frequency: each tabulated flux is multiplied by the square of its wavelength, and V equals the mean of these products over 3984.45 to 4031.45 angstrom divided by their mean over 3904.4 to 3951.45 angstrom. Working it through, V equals 1.13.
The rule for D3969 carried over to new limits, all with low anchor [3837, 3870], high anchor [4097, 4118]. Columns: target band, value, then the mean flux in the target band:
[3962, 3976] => 1.63 angstrom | 17.8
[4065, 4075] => -0.94 angstrom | 21.2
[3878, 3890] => 0.85 angstrom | 19.2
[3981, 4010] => -2.91 angstrom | 21.9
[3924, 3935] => 0.31 angstrom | 19.8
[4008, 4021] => -1.82 angstrom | 22.5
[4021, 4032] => -1.43 angstrom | 22.3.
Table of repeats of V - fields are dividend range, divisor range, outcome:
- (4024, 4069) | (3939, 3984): 1.18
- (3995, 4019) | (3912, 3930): 1.09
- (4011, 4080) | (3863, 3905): 1.19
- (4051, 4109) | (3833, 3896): 1.12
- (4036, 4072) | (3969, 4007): 1.12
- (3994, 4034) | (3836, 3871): 1.16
